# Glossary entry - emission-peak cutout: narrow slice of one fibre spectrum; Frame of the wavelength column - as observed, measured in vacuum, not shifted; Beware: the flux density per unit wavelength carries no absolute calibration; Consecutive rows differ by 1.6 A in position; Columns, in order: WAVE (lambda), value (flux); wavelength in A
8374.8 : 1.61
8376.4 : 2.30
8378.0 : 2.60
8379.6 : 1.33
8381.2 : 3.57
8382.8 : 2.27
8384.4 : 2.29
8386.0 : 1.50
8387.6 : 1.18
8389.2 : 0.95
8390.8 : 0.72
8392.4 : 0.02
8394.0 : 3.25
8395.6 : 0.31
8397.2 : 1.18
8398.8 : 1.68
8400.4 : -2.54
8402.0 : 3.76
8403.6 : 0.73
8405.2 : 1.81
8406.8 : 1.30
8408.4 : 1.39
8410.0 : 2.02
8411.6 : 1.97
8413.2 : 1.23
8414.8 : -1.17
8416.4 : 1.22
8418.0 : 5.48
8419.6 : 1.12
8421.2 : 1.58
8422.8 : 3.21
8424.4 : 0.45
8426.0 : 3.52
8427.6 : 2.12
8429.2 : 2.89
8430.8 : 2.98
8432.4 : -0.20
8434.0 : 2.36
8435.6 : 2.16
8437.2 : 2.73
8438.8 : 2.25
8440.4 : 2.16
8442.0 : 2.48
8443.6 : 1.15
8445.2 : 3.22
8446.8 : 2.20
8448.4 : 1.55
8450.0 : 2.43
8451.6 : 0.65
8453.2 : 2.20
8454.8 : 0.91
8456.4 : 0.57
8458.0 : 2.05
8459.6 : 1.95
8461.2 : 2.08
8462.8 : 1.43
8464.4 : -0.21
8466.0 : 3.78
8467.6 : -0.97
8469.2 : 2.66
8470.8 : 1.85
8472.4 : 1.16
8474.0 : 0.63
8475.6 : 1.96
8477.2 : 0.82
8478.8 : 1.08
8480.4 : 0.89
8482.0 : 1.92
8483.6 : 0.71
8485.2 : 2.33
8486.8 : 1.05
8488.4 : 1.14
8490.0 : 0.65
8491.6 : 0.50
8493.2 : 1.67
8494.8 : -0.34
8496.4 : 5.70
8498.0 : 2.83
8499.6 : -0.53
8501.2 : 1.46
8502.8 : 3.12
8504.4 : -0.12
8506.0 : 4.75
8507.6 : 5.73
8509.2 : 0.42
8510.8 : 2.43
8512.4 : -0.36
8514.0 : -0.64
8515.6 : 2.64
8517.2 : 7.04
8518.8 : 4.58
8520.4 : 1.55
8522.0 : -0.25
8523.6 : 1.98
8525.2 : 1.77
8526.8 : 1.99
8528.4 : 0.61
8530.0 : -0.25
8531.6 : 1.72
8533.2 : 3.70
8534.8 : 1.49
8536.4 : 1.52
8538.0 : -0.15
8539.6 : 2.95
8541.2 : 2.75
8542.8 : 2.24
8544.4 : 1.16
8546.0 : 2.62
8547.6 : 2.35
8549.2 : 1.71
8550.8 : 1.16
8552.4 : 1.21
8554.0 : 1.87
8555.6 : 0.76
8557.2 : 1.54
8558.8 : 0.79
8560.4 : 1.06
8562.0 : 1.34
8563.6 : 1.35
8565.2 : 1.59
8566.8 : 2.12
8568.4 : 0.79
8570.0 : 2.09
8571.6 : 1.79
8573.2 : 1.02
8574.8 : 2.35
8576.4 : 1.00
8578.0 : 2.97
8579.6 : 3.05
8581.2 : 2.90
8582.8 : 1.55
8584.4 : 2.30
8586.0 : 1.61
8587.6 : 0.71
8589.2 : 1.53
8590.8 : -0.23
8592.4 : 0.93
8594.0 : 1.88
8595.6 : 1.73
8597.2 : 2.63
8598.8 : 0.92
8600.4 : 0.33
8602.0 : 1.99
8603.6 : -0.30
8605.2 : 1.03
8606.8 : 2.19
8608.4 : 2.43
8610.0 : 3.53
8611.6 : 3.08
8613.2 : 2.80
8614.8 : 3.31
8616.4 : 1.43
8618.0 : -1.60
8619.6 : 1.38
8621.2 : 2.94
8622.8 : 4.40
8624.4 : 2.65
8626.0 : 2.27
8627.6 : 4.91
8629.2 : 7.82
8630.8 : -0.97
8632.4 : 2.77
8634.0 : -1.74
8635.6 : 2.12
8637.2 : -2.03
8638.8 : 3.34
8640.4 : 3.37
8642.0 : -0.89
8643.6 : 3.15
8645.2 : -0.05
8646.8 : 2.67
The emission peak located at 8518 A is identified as H-beta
